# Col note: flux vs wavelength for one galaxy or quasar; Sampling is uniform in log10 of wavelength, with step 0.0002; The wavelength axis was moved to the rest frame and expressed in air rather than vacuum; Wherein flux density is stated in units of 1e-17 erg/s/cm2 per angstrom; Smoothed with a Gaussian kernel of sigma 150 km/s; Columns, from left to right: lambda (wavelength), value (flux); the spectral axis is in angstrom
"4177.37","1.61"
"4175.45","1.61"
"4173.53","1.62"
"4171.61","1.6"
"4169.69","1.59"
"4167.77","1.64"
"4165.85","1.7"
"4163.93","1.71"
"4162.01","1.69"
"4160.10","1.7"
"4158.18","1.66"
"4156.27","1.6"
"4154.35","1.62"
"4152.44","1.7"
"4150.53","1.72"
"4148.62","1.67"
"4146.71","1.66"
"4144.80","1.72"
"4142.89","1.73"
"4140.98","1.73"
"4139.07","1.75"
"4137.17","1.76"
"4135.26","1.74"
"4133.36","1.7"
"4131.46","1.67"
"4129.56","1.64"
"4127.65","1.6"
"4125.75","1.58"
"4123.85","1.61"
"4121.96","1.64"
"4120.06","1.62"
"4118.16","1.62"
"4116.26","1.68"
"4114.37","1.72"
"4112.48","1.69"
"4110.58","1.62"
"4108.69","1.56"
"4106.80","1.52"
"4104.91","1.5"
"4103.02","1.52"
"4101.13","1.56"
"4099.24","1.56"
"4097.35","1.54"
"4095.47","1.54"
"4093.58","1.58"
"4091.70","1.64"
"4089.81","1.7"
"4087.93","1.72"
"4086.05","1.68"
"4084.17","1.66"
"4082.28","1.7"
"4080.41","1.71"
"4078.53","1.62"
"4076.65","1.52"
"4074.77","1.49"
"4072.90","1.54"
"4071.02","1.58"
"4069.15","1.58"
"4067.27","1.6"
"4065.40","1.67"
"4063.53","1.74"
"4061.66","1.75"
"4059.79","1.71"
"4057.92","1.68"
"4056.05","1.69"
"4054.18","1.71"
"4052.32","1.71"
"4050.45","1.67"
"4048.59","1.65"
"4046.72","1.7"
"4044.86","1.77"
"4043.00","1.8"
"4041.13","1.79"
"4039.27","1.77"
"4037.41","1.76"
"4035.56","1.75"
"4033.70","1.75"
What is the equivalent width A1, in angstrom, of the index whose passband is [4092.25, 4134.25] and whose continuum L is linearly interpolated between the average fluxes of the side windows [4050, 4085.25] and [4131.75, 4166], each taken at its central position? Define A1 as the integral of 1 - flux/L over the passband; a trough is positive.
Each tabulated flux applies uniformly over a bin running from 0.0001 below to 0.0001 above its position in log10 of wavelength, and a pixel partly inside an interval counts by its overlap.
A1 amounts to 1.8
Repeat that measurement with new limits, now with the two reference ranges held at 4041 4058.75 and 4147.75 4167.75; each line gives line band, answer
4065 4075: 0.8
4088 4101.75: 0.8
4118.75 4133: 0.5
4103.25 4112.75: 0.7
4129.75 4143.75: -0.3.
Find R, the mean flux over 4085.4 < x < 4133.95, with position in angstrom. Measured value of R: 1.61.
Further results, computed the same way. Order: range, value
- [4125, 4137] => 1.66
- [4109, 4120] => 1.66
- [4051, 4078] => 1.64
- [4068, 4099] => 1.61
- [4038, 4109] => 1.64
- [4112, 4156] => 1.68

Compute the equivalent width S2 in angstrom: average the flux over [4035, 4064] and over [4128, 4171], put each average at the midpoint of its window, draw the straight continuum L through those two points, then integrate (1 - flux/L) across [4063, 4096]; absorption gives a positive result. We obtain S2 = 1.7 angstrom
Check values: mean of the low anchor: 1.73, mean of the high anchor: 1.68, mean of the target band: 1.63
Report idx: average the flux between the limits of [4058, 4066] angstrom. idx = 1.72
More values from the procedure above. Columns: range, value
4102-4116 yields 1.6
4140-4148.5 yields 1.7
